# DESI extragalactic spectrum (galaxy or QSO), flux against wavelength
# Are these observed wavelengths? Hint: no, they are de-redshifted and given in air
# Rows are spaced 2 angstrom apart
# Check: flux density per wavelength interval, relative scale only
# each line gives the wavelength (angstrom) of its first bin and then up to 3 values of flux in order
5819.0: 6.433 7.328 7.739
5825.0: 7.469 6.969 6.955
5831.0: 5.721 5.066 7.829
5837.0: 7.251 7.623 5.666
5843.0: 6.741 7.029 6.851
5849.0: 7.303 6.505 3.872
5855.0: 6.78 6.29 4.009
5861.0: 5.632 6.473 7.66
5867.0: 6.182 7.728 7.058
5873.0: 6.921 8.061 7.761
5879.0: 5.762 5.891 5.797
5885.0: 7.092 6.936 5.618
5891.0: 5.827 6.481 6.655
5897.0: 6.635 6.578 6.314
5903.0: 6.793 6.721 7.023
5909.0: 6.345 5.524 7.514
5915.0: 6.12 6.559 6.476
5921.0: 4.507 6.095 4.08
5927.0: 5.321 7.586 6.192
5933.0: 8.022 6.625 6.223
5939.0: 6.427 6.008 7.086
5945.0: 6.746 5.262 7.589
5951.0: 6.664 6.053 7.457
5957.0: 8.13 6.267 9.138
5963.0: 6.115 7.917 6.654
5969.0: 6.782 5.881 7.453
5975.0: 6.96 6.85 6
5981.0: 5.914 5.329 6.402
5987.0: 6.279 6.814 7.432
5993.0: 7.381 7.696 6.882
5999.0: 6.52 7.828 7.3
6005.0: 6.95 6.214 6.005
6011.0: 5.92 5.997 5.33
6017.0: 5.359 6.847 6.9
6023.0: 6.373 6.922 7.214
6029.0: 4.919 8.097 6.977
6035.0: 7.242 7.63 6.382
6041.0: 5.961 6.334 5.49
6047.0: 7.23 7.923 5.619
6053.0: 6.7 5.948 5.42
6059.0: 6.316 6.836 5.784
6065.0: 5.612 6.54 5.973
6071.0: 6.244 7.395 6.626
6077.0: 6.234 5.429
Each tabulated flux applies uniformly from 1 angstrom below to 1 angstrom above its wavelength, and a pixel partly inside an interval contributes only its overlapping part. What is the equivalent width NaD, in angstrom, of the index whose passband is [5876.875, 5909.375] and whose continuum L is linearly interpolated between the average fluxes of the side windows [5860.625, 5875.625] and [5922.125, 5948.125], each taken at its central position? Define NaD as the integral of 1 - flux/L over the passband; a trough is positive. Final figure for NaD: 1.3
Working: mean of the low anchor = 6.99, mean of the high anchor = 6.29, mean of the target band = 6.45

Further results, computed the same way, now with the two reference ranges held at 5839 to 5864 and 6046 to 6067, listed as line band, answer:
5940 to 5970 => -3.2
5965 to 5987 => -0.7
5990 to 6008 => -2.4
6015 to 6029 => -0.2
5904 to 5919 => -0.8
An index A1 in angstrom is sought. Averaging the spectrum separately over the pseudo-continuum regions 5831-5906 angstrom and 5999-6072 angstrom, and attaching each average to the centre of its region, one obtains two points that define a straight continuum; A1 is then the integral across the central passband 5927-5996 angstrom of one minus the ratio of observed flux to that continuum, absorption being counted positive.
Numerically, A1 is -3.21 angstrom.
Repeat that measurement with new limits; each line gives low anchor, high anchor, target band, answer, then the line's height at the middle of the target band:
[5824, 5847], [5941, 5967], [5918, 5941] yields 2.7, 6.94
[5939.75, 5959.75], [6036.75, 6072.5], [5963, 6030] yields -0.3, 6.55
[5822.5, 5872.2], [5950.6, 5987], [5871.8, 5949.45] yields 2.7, 6.67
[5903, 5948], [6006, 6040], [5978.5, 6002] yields -1.1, 6.43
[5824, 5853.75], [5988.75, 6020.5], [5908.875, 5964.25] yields 1.0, 6.64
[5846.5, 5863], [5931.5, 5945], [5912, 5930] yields 1.4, 6.55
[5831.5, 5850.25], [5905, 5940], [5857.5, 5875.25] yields 0.2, 6.63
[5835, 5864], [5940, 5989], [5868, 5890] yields -1.2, 6.43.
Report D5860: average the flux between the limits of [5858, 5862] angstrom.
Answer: 4.82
